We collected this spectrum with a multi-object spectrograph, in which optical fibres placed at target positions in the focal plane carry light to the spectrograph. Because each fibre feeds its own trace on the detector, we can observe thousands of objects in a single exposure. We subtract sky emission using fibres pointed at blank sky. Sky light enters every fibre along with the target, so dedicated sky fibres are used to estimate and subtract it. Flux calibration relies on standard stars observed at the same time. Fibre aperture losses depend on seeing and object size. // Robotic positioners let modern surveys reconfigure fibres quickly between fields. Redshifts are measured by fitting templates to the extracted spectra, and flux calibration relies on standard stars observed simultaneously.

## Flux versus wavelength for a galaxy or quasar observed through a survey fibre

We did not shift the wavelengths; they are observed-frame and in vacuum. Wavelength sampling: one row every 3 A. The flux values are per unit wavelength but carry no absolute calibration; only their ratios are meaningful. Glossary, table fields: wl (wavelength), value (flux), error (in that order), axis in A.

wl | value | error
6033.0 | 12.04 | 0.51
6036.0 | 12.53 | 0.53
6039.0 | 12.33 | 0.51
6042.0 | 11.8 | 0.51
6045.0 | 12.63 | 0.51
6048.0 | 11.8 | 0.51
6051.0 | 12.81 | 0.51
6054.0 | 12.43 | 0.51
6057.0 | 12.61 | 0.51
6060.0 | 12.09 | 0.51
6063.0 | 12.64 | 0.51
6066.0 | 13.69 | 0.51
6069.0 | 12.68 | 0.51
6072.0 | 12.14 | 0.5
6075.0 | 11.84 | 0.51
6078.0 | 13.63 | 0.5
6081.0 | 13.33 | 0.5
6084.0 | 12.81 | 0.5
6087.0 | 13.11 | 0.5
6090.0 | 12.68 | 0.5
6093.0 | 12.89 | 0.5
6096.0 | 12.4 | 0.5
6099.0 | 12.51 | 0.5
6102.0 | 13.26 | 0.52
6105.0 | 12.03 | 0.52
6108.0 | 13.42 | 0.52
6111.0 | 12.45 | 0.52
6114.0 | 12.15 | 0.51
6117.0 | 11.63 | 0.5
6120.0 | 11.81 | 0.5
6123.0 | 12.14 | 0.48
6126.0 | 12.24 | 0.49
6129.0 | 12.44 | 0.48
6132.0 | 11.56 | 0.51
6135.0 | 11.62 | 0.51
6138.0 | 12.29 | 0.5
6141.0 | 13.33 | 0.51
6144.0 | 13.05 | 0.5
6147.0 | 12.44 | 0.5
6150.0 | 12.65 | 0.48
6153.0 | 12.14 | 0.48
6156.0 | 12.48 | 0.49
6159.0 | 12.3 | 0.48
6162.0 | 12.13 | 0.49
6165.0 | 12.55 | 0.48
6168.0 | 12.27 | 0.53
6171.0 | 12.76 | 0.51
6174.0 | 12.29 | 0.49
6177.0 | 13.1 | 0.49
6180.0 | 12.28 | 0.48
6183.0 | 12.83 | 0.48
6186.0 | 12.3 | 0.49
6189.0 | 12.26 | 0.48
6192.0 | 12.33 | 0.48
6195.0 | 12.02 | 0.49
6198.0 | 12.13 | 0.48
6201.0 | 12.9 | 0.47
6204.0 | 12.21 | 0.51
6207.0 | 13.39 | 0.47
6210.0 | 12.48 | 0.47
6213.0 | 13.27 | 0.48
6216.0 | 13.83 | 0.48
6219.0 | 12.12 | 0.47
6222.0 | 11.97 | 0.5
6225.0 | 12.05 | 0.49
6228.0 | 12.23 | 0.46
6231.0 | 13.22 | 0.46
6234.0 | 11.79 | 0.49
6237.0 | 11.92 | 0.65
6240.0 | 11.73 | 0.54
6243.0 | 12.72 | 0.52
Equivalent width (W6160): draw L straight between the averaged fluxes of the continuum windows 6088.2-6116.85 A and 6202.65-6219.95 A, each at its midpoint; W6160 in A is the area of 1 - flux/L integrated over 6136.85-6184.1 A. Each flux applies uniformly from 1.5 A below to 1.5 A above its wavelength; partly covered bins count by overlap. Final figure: 0.8 A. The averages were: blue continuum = 12.6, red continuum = 12.9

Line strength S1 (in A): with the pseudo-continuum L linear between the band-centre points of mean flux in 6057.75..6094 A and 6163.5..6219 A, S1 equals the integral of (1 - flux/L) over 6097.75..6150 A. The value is 1.4 A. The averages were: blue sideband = 12.8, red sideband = 12.6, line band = 12.4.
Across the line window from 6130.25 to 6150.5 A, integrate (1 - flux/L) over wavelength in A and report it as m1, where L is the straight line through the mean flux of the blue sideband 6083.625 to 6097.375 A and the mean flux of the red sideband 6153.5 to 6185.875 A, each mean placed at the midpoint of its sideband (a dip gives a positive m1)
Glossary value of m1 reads 0.3 A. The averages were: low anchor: 12.8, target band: 12.4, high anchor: 12.5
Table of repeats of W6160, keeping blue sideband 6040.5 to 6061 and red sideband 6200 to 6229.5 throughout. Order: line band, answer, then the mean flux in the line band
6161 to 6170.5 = 0.13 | 12.4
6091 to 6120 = -0.16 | 12.5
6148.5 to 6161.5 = 0.16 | 12.4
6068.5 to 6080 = -0.22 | 12.6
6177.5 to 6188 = 0.05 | 12.5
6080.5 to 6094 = -0.60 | 12.9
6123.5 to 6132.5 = 0.23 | 12.1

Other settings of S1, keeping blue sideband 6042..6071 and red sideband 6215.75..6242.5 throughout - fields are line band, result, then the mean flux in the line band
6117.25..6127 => 0.3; 12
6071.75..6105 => -0.7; 12.8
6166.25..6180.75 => -0.2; 12.6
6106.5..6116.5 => -0.1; 12.6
